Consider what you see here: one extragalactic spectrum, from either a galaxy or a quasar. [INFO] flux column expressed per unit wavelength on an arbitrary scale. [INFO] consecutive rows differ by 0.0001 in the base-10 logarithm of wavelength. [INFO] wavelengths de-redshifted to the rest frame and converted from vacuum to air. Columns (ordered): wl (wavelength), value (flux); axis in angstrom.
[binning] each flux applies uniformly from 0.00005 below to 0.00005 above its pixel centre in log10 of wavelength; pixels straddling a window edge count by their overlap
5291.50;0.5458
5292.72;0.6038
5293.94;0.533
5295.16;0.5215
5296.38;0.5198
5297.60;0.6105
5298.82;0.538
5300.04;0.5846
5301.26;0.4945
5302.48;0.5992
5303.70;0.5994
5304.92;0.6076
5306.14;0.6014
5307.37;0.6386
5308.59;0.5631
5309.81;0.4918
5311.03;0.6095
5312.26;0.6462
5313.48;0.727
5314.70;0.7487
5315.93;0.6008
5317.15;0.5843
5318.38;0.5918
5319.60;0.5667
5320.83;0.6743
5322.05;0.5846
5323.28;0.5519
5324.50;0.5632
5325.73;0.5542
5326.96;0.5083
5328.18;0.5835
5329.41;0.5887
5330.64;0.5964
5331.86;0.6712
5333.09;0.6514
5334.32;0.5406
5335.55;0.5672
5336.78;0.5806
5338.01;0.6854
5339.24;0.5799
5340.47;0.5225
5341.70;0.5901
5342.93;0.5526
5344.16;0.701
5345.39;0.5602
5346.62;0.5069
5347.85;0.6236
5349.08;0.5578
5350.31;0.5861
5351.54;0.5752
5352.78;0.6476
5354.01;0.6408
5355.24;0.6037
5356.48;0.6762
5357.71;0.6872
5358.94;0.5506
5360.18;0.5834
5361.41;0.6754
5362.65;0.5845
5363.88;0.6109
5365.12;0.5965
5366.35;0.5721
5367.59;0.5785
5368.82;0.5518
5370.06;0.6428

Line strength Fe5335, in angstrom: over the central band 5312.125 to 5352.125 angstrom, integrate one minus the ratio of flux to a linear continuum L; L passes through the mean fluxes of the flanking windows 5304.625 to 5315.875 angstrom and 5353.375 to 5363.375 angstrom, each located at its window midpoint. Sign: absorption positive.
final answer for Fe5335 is 1.8 angstrom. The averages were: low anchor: 0.625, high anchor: 0.625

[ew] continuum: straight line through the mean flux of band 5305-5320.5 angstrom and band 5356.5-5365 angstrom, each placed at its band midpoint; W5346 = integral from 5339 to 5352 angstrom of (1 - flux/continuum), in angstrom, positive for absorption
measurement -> 0.8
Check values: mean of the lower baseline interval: 0.615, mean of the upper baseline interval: 0.619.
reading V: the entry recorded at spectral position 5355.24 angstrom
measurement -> 0.6037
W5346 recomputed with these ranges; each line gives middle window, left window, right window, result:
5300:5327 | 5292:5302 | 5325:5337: -1.5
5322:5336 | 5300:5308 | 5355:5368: 0.4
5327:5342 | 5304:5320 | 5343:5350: 0.1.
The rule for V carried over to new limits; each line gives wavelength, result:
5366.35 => 0.5721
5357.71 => 0.6872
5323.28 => 0.5519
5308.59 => 0.5631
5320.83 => 0.6743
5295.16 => 0.5215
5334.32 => 0.5406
